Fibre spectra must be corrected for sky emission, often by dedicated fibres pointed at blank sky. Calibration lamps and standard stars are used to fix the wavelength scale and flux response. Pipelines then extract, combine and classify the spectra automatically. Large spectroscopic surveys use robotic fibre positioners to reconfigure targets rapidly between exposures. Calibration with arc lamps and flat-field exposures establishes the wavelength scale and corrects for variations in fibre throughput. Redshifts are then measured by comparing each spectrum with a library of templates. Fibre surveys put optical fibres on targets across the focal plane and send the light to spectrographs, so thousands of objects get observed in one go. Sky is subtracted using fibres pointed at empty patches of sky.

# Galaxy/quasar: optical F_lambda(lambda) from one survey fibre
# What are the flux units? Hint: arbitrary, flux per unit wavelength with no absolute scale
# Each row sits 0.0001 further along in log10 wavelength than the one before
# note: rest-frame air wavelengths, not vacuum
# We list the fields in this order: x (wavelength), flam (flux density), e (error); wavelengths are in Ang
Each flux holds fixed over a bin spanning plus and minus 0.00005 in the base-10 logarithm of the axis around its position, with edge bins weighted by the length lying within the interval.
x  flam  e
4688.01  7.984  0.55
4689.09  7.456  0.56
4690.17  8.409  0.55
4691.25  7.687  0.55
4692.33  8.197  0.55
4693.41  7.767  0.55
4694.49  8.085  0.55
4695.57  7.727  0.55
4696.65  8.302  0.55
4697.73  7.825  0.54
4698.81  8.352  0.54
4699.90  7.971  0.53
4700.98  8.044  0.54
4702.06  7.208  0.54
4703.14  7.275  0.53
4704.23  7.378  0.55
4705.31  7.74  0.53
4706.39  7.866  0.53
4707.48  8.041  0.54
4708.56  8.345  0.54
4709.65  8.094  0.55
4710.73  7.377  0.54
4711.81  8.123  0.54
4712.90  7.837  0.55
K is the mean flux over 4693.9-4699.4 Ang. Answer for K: 8.05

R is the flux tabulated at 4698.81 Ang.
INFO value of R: 8.352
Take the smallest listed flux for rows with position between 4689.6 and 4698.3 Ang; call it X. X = 7.687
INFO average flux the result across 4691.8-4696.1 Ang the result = 7.95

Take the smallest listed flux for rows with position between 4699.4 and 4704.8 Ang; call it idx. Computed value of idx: 7.208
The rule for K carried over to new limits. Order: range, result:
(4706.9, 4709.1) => 8.18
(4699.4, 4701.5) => 8.02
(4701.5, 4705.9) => 7.42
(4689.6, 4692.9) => 8.09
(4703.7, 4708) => 7.76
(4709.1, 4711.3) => 7.75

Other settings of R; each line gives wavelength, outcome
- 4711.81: 8.123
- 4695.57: 7.727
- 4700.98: 8.044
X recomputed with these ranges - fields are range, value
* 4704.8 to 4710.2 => 7.74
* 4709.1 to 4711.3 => 7.377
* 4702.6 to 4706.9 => 7.275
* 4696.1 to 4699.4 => 7.825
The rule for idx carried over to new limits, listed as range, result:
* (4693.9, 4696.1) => 7.727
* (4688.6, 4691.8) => 7.456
